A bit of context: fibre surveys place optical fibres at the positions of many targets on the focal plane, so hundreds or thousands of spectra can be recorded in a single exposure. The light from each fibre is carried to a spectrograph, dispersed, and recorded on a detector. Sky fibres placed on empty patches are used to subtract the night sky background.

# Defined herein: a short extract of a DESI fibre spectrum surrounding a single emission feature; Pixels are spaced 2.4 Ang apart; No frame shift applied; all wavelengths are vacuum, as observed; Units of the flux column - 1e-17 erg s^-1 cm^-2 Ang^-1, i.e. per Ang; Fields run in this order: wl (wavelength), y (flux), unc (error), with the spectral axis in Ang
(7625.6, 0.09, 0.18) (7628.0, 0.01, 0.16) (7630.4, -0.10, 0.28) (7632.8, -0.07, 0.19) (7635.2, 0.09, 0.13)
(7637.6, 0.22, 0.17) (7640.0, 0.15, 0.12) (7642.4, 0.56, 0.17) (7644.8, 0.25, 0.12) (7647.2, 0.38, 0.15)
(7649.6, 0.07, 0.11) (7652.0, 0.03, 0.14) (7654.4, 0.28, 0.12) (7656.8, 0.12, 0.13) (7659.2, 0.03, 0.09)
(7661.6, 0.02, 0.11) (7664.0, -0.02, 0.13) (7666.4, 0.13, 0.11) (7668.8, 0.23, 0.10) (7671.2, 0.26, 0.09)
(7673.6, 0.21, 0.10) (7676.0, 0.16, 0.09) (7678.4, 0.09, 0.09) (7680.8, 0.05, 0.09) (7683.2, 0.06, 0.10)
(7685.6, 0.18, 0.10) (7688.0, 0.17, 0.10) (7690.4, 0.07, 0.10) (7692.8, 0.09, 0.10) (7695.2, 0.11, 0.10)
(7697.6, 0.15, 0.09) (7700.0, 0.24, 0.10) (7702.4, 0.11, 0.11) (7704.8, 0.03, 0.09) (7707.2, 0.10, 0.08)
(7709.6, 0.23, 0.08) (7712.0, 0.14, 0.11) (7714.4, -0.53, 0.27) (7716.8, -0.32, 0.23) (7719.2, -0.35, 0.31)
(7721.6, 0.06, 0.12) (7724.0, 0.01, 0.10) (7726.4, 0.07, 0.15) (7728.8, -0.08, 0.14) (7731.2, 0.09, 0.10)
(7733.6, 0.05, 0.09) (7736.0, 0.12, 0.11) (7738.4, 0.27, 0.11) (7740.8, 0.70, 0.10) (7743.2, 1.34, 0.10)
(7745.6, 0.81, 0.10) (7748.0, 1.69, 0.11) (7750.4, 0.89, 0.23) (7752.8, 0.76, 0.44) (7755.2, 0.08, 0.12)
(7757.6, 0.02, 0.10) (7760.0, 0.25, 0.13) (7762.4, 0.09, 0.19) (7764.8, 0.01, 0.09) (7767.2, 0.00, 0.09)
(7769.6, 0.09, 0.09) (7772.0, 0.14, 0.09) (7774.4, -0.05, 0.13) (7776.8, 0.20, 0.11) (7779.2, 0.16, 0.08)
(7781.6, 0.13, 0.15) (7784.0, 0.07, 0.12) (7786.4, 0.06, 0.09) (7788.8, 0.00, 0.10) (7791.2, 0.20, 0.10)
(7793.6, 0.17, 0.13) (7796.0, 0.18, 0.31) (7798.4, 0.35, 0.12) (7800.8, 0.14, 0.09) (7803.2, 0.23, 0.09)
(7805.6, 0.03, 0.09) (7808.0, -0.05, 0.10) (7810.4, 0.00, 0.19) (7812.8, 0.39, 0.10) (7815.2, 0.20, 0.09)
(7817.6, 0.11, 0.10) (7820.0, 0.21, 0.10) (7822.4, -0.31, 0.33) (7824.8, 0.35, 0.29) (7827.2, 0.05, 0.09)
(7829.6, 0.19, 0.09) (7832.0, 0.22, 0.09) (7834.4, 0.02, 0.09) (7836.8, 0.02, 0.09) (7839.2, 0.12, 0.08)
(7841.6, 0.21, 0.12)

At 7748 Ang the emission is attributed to [O II] 3727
